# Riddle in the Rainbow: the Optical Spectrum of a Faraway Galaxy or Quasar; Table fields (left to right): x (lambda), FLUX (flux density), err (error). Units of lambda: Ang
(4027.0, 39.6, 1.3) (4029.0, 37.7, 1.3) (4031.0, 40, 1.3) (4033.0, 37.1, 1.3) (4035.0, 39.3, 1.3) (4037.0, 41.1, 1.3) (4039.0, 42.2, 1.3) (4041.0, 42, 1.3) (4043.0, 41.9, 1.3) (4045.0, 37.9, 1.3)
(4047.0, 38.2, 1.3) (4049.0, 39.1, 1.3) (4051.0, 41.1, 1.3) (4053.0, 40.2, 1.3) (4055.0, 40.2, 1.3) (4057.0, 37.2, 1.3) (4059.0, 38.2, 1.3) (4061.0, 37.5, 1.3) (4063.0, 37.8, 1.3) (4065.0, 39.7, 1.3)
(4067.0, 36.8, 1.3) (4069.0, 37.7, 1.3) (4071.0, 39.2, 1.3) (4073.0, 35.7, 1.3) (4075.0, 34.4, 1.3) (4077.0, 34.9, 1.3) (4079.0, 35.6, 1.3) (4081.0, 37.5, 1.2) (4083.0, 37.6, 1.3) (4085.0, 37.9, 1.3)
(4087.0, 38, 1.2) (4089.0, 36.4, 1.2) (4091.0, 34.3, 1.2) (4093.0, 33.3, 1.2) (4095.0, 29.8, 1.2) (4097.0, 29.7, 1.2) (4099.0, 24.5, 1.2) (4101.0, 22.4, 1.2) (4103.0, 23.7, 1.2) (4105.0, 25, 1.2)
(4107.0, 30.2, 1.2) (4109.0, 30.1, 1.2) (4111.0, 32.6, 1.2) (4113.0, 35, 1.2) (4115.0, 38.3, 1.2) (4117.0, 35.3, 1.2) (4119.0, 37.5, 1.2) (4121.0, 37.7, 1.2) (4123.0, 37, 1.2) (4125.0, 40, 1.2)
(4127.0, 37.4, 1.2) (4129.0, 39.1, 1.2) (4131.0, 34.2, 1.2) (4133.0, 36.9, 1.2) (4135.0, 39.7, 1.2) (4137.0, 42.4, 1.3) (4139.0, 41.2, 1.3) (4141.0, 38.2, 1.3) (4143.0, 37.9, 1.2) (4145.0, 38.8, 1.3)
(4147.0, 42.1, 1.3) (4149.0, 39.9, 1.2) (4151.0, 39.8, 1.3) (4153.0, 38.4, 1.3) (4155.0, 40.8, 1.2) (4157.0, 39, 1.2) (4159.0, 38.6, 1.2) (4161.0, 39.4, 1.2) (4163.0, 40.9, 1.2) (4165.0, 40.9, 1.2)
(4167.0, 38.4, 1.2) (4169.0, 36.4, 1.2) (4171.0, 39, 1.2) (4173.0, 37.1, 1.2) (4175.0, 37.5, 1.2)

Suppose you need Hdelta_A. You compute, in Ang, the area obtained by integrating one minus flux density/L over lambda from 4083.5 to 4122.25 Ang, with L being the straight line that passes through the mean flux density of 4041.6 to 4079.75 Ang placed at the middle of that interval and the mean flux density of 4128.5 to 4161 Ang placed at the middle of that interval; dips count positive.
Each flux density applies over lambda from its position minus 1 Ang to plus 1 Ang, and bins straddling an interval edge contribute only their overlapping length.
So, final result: 6.4 Ang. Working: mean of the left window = 38.1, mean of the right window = 39.2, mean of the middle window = 32.3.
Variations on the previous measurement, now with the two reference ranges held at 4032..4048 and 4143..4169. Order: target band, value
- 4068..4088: 1.5 Ang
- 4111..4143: 1.5 Ang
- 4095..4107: 4.2 Ang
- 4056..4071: 0.7 Ang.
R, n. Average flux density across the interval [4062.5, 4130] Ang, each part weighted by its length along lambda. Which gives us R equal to 34.4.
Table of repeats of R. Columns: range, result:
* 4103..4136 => 35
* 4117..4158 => 38.8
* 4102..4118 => 31.3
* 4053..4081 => 37.4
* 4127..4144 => 38.6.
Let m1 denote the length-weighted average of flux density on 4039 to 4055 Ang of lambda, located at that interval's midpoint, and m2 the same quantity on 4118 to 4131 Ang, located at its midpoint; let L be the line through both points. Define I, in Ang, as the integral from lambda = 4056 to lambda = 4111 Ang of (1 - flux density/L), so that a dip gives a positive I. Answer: 7.4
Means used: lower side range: 40.2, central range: 33.9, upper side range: 37.8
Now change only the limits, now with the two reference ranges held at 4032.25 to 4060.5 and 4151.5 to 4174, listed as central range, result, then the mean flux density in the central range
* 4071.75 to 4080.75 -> 0.9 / 35.5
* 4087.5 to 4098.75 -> 2.0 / 32.4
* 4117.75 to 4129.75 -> 0.4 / 38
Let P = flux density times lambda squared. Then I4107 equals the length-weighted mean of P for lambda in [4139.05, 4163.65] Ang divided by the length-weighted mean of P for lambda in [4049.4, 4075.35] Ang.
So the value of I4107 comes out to 1.08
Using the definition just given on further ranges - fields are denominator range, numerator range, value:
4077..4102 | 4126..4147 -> 1.20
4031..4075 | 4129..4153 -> 1.05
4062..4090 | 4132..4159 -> 1.10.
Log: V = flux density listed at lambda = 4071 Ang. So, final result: 39.2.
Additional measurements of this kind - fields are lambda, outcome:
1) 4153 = 38.4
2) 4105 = 25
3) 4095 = 29.8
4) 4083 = 37.6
